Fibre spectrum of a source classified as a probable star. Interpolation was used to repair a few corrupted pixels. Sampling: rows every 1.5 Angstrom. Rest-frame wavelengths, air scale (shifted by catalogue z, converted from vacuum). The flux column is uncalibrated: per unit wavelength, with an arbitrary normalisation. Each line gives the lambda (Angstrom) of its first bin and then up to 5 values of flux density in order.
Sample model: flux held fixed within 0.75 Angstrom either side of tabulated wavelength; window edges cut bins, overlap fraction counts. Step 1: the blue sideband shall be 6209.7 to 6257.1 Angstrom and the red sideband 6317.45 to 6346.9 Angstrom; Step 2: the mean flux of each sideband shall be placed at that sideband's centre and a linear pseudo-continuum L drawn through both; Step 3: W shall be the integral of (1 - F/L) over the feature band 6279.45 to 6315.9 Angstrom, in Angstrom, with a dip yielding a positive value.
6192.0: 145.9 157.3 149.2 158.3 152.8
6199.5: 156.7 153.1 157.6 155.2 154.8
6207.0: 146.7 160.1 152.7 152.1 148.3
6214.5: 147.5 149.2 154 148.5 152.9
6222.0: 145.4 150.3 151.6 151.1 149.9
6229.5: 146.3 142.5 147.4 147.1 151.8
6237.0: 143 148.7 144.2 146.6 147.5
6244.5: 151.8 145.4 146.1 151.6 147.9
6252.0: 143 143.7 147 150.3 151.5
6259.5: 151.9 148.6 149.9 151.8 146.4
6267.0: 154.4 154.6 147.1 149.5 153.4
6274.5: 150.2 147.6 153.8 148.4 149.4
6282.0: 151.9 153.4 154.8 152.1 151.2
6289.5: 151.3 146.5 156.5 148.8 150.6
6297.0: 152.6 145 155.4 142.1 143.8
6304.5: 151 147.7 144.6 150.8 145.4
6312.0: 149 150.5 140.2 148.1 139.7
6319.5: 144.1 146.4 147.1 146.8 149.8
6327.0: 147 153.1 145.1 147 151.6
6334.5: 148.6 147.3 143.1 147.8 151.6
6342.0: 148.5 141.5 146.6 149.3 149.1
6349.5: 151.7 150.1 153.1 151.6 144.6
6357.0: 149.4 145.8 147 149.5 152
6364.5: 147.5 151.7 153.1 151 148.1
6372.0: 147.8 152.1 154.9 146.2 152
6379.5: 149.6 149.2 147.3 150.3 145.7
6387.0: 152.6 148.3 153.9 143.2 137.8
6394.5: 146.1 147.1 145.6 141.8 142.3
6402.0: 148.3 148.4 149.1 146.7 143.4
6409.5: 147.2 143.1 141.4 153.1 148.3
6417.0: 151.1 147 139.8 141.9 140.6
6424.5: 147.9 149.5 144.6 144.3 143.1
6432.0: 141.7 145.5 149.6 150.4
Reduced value -0.5 Angstrom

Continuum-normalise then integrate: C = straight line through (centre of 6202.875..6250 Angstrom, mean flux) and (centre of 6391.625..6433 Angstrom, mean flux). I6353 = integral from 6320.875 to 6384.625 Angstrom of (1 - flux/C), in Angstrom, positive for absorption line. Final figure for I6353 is -1.03 Angstrom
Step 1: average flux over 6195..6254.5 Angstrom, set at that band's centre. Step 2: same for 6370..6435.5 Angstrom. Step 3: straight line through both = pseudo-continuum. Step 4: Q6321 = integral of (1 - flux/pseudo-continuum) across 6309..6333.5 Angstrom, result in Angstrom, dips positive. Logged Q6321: 0.2 Angstrom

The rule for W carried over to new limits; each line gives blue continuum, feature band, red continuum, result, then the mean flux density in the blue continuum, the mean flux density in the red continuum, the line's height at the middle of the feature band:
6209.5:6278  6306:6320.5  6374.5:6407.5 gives 0.2 Angstrom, 149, 147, 148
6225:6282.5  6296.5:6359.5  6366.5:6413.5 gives 0.2 Angstrom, 149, 148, 148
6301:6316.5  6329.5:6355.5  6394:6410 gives -0.3 Angstrom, 147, 146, 146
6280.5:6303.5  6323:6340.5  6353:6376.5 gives 0.2 Angstrom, 150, 150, 150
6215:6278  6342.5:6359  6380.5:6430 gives -0.1 Angstrom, 149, 146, 147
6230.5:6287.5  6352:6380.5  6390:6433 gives -0.7 Angstrom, 149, 145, 146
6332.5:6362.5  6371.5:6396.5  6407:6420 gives -0.2 Angstrom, 148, 146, 147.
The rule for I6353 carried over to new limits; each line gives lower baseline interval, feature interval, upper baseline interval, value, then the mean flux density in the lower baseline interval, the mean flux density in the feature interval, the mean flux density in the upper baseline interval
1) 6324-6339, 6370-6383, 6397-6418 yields -0.2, 148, 150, 146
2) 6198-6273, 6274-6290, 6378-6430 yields -0.3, 150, 151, 146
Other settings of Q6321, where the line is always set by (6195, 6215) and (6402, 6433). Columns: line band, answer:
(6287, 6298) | -0.1 Angstrom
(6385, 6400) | 0.0 Angstrom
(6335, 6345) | 0.1 Angstrom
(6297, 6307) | 0.1 Angstrom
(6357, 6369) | -0.2 Angstrom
